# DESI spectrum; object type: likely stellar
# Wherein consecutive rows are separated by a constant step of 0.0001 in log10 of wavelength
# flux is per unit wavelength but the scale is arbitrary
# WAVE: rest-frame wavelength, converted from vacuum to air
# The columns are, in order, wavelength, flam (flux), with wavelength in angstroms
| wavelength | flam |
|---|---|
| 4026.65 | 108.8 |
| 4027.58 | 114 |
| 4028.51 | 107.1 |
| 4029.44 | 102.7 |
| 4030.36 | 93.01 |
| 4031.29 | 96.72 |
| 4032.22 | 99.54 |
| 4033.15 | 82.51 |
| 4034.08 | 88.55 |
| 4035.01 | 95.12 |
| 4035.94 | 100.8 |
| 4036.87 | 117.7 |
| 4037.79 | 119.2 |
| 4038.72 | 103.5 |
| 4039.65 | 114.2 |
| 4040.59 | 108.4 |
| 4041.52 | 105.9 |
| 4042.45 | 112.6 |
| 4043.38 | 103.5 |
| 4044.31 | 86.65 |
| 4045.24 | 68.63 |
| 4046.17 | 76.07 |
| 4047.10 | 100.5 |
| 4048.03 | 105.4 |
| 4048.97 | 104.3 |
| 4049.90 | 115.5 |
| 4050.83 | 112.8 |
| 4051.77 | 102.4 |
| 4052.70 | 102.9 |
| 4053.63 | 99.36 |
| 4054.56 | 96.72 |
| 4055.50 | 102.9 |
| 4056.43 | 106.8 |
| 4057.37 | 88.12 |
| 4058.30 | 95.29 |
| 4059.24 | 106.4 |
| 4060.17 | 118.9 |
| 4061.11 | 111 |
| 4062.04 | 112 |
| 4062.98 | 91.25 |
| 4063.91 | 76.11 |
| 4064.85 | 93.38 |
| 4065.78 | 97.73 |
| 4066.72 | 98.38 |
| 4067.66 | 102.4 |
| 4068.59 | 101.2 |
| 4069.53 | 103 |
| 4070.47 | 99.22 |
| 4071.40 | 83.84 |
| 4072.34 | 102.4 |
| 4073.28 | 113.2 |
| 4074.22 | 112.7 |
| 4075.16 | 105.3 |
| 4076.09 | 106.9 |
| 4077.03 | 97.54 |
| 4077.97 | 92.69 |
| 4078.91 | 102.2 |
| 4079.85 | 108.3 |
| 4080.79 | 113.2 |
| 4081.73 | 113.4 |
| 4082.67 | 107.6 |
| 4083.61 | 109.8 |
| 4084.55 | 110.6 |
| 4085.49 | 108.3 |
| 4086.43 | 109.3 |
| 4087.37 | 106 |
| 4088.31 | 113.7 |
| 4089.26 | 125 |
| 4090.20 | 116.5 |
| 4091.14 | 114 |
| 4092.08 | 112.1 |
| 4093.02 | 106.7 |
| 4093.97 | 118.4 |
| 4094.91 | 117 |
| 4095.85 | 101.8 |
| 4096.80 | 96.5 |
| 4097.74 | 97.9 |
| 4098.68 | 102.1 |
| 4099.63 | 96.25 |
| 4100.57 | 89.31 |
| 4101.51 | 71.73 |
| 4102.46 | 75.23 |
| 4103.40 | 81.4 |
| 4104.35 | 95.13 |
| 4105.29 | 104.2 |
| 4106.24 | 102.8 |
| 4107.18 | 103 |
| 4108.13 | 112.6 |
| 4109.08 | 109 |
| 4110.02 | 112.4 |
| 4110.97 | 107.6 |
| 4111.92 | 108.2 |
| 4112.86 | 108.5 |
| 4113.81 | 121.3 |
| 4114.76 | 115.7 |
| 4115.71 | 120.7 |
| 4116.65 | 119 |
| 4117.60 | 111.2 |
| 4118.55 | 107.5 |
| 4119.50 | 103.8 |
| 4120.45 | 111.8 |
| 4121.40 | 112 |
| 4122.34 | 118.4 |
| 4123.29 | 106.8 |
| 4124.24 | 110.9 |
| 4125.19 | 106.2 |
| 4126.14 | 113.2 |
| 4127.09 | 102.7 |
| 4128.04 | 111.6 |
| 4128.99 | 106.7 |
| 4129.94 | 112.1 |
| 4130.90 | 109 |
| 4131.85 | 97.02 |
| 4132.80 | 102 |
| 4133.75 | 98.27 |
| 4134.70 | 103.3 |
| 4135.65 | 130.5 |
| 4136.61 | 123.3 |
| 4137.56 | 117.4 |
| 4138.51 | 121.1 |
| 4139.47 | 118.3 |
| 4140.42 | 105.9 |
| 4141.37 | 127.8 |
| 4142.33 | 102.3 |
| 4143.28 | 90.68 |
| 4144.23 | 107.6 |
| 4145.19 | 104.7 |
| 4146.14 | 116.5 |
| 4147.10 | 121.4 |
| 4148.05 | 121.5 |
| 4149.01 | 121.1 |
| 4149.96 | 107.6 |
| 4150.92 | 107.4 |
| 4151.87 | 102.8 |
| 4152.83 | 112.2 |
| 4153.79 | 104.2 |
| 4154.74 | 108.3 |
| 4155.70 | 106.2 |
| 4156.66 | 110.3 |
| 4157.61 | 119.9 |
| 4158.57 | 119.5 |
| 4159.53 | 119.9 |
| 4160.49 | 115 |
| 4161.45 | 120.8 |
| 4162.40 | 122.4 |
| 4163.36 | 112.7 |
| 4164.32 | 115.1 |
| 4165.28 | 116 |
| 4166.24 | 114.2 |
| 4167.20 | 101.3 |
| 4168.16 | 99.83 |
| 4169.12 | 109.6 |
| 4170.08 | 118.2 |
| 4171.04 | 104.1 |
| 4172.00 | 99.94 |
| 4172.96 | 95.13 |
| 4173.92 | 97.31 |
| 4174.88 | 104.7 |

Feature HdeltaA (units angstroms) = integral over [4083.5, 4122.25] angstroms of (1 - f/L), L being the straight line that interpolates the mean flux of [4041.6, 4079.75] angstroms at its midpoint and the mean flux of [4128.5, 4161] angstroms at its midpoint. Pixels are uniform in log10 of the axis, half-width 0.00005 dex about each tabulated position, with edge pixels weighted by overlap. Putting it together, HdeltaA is -0.2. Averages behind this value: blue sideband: 100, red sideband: 112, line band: 107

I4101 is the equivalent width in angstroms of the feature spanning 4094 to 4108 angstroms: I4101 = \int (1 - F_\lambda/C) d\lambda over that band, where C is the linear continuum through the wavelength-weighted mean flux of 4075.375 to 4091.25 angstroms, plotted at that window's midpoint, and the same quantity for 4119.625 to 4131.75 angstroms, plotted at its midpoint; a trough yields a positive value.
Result 1.6 angstroms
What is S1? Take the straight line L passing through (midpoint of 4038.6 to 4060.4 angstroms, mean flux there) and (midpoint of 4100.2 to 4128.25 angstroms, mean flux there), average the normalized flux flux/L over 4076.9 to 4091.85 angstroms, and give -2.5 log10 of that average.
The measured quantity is -0.06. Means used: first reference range 101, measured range 110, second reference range 106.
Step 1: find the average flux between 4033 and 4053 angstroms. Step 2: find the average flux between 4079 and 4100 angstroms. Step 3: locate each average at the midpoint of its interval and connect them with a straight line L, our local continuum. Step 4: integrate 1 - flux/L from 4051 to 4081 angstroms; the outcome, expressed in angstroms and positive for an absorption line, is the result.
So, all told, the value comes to 1.1 angstroms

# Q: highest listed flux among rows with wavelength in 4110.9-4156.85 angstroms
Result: 130.5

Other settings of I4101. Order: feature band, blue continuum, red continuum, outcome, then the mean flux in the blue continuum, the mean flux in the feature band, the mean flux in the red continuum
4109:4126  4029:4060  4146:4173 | -0.6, 101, 112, 112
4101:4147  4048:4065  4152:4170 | 0.4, 102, 108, 113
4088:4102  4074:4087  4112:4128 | 0.5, 107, 105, 112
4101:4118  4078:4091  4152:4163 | 1.1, 110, 104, 114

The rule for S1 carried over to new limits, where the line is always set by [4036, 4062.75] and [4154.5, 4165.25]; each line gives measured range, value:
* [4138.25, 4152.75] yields 0.02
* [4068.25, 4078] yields 0.04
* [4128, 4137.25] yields 0.03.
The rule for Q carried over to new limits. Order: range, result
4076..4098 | 125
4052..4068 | 118.9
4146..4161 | 121.5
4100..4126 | 121.3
